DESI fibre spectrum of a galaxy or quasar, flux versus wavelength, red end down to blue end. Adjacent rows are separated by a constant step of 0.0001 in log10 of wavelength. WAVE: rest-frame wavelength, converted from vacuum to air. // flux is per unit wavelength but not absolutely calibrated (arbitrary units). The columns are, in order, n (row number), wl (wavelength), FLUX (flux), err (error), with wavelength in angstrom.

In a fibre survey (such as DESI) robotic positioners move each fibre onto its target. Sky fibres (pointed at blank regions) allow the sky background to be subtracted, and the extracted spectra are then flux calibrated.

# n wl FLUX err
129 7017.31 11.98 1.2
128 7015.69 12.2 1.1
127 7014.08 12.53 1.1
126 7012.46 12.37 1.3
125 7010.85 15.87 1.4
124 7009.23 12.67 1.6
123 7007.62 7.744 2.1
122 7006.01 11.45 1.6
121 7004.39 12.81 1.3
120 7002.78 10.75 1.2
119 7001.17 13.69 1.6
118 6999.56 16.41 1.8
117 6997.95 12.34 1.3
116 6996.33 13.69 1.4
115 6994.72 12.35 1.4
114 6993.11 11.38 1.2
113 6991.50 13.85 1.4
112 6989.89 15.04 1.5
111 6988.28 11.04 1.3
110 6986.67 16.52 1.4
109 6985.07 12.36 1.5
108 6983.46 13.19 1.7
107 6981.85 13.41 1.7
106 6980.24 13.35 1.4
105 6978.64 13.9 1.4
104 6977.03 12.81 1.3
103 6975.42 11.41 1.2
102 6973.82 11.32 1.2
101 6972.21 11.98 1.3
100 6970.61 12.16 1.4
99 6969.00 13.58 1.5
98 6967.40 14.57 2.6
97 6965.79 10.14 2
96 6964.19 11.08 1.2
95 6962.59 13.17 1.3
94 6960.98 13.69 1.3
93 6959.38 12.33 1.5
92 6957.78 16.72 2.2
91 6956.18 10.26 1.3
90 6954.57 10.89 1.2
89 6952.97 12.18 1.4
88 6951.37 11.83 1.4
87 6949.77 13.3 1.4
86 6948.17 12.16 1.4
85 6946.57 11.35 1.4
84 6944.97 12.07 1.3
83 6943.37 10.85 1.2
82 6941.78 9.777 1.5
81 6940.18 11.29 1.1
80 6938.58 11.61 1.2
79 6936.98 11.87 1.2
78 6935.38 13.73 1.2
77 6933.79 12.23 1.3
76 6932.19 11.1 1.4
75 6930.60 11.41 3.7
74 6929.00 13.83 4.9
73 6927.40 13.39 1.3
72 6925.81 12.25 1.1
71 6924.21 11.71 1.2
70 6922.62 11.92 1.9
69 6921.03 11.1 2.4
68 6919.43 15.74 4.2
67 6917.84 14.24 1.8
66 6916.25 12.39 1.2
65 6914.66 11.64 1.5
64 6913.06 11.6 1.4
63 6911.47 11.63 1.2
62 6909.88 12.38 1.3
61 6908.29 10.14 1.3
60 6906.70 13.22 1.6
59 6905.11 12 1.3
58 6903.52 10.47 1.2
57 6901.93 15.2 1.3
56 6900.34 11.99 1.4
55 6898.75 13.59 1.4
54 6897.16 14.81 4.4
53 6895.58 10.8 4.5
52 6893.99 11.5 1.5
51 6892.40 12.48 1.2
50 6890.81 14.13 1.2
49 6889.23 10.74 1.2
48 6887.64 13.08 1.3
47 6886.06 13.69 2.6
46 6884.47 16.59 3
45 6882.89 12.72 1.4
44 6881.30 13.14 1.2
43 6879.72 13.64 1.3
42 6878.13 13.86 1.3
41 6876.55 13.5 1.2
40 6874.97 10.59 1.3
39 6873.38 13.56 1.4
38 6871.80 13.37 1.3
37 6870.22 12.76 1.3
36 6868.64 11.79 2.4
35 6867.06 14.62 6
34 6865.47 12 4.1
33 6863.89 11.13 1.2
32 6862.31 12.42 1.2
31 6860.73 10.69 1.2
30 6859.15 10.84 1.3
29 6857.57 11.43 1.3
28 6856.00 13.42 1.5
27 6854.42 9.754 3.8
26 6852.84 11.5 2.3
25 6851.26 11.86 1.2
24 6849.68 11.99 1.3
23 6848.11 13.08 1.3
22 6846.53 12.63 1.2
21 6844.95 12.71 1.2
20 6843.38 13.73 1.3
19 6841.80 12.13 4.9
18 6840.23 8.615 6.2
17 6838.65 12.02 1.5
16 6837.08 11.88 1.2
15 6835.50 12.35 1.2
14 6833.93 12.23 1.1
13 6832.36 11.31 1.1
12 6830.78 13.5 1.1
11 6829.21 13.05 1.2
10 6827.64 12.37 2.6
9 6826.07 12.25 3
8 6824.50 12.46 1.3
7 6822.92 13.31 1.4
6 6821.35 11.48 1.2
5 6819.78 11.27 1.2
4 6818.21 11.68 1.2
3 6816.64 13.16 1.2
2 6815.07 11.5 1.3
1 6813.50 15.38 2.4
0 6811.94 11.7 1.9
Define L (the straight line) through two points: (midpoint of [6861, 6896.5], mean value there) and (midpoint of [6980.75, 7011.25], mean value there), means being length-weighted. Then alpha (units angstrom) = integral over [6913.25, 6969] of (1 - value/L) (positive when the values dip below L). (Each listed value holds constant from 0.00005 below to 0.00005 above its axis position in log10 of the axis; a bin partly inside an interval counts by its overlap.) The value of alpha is 2.5 angstrom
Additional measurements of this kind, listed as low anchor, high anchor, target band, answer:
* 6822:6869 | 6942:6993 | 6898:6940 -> 0.10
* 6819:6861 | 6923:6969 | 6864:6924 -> -3.18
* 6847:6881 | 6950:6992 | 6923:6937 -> 0.22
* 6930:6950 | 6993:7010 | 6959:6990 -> -1.92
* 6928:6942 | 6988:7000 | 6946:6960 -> 0.02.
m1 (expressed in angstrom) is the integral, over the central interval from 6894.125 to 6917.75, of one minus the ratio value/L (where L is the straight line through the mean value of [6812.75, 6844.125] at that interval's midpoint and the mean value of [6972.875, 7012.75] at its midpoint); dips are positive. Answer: 0.5 angstrom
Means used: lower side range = 12.3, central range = 12.3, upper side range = 12.9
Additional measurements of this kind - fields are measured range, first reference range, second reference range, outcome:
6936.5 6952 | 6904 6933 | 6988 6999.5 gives 1.2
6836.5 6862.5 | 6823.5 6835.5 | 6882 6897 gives 1.7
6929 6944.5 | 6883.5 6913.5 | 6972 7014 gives 1.3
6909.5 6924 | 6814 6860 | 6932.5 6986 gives -0.3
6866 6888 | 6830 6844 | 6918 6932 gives -1.9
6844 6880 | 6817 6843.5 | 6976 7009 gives -0.2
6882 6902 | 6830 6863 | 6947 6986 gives -1.6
